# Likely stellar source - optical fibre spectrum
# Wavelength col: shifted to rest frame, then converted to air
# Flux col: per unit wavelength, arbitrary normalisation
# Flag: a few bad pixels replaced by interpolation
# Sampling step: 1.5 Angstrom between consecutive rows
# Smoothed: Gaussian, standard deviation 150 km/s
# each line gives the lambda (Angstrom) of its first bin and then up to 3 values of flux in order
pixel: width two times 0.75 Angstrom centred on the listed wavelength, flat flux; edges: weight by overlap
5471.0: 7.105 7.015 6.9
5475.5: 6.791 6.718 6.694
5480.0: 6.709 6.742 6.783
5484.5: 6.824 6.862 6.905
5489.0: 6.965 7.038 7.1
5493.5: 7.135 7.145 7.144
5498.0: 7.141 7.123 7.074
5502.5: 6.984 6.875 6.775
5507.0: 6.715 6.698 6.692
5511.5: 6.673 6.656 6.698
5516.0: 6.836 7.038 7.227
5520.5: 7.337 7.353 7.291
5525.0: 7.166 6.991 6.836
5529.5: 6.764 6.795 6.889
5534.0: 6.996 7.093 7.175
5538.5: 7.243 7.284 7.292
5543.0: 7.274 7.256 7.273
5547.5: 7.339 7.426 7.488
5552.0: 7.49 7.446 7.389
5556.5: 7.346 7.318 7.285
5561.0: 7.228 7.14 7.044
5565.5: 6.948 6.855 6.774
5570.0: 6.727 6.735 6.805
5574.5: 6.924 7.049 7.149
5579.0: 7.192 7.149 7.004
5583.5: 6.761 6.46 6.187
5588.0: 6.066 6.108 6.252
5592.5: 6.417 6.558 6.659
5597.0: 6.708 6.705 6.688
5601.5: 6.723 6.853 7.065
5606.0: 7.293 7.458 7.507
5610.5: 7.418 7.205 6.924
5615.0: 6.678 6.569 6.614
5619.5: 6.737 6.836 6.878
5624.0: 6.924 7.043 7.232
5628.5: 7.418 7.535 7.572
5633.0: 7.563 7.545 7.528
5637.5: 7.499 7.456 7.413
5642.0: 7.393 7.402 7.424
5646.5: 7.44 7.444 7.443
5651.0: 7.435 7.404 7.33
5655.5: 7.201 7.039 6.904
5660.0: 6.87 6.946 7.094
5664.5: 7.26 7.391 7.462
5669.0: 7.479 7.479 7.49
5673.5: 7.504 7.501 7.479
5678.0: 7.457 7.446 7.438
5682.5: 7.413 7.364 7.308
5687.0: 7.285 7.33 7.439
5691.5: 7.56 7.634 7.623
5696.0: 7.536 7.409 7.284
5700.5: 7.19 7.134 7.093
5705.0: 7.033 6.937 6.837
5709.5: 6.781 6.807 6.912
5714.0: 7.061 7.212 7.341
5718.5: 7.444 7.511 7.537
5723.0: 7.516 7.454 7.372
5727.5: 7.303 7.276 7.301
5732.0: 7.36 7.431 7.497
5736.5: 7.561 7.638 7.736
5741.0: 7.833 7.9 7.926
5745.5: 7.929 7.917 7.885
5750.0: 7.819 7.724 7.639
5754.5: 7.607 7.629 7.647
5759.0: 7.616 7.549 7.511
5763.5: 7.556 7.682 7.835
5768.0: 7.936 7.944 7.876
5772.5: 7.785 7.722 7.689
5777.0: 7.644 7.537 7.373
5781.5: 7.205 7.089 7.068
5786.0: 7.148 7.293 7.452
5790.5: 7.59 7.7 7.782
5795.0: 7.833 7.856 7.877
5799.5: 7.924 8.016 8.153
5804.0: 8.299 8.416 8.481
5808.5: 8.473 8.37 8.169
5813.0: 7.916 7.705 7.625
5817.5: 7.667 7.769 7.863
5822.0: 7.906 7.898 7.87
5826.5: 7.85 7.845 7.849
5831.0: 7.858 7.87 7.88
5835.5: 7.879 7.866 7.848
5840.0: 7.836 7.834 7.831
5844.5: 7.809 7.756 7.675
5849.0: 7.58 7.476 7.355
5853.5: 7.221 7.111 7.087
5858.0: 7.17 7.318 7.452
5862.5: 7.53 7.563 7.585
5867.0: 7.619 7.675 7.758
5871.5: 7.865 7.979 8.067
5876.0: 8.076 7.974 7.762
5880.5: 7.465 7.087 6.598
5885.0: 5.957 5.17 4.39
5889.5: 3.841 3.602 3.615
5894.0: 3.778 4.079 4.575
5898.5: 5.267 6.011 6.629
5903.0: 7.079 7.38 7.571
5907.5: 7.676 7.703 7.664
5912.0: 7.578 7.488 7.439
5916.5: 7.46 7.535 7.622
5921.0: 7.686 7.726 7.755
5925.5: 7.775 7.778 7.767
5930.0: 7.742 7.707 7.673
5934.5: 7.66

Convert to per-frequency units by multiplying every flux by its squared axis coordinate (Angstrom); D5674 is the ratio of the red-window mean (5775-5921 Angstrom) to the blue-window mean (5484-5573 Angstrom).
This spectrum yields 1.16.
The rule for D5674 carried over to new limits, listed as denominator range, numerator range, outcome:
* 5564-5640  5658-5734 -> 1.09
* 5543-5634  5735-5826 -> 1.19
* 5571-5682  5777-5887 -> 1.16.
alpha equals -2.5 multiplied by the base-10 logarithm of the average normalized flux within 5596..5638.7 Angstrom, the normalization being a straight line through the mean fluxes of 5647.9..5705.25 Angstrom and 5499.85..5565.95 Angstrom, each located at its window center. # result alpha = 0.02 mag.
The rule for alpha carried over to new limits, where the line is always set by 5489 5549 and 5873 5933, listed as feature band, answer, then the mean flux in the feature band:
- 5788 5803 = -0.14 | 7.8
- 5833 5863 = -0.12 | 7.58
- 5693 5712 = -0.04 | 7.16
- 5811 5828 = -0.15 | 7.84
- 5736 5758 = -0.13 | 7.76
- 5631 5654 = -0.08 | 7.46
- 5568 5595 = 0.05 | 6.68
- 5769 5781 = -0.13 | 7.68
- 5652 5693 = -0.06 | 7.33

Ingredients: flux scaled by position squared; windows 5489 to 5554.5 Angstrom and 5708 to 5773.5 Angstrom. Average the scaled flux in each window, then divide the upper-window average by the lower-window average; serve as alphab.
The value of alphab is 1.15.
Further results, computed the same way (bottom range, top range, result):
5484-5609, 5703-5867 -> 1.19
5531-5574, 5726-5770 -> 1.15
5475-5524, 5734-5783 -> 1.22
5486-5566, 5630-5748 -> 1.10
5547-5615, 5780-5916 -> 1.15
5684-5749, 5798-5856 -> 1.10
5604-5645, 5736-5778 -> 1.12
